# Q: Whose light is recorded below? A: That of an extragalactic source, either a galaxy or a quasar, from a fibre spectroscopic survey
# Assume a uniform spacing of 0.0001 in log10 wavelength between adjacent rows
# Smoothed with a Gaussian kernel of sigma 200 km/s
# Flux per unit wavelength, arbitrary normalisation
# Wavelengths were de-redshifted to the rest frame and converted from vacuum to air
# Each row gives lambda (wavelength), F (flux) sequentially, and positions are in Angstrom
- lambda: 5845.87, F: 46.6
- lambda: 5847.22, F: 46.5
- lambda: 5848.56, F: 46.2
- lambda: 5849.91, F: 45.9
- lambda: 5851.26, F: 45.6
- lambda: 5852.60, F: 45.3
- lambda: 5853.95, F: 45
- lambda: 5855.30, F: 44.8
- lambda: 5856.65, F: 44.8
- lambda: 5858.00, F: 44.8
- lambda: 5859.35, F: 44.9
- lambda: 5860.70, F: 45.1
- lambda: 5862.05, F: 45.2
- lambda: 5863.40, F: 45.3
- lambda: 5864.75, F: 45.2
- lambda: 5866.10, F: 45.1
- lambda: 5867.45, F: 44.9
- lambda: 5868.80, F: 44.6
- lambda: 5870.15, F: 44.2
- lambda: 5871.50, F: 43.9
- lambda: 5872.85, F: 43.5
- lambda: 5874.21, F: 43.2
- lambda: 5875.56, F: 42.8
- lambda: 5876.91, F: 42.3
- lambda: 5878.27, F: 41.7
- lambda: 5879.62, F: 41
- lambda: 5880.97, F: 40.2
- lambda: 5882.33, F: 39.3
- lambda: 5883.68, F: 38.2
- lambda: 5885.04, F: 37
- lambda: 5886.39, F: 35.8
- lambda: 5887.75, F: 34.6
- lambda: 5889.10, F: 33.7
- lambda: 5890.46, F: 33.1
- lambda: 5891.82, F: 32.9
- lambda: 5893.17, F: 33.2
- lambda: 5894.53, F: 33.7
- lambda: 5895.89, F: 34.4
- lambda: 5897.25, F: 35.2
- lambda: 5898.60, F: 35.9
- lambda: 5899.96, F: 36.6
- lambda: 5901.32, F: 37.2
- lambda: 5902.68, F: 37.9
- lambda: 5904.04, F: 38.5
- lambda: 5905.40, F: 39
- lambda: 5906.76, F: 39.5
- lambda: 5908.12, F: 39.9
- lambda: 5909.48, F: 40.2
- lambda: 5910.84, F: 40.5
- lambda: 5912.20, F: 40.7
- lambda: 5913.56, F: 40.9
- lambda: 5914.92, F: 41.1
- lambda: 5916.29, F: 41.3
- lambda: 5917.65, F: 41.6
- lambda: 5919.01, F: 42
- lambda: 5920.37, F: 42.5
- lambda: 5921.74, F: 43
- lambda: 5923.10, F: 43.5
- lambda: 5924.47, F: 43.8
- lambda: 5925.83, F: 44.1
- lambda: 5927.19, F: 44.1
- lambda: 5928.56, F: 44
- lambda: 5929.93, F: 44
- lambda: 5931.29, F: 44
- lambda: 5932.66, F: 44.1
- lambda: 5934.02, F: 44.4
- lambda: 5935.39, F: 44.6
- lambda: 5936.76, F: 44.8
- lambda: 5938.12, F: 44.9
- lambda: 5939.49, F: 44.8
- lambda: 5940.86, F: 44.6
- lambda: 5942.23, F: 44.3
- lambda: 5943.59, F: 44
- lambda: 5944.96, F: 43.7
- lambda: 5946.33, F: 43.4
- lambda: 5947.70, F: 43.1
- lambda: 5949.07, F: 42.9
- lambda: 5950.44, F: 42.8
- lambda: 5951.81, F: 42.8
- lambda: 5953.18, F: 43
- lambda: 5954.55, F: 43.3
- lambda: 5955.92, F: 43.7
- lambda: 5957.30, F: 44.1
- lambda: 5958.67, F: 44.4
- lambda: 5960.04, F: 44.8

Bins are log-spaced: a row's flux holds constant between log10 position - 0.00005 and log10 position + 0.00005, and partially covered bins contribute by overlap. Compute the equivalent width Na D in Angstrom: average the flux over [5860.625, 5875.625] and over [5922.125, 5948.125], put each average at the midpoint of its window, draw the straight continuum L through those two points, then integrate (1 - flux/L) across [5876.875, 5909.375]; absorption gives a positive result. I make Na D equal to 5.3 Angstrom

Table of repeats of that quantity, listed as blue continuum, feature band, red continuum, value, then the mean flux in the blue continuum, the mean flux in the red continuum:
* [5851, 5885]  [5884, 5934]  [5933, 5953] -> 5.03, 43.5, 43.9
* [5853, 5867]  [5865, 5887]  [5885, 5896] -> -1.41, 45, 34.1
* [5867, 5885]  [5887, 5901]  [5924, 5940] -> 2.74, 42.1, 44.3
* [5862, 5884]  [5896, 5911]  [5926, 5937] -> 1.94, 43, 44.2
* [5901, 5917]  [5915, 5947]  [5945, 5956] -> -1.63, 39.8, 43.1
